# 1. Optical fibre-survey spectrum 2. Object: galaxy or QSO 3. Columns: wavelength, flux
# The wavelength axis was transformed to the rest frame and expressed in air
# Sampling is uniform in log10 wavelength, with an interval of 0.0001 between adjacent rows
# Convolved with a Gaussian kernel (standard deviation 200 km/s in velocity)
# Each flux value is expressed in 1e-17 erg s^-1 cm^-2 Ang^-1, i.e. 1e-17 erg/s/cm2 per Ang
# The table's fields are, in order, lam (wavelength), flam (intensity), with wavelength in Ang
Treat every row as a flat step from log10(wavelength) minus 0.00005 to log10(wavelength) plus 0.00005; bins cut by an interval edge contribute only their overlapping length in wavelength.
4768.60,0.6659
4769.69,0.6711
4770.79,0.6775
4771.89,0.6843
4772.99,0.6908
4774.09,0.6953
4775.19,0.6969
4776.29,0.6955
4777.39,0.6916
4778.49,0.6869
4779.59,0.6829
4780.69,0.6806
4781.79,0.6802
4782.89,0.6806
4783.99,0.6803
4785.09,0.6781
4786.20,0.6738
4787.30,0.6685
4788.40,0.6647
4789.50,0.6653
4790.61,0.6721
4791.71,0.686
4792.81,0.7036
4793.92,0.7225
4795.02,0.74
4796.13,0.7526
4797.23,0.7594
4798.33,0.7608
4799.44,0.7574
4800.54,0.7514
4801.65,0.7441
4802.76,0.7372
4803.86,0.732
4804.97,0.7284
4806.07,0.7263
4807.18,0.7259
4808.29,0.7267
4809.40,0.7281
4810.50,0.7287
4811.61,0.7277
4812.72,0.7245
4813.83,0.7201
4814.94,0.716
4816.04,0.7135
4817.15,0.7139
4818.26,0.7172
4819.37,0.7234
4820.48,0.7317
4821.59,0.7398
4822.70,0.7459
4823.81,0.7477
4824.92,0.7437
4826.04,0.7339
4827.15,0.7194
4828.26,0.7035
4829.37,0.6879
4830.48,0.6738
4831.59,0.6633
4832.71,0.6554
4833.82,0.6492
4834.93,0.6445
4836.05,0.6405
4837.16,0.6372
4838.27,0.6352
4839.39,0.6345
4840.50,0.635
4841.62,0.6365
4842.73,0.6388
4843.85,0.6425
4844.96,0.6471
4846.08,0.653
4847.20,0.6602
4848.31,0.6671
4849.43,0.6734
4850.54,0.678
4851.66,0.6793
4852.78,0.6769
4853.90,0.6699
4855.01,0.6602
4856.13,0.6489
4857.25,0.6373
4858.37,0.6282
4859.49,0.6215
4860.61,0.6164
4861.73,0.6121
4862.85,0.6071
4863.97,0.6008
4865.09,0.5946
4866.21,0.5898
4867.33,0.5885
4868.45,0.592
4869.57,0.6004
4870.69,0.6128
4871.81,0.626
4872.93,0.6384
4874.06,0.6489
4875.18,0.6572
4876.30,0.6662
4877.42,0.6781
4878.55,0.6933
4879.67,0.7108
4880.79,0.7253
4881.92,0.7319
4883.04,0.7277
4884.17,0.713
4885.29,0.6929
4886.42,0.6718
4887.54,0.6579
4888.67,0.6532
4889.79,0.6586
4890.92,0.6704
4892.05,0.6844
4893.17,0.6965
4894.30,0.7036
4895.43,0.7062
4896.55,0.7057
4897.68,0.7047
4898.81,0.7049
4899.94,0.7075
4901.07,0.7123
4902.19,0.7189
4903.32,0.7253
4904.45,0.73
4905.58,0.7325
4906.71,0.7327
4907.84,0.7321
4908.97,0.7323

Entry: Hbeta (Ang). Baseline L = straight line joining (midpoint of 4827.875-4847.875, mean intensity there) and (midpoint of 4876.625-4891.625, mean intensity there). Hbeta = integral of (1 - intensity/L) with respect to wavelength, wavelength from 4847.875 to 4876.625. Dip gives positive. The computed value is 1.6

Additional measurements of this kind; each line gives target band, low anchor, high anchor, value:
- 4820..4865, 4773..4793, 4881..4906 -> 1.85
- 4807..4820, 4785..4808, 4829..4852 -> -0.55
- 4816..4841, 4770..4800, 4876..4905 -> 0.26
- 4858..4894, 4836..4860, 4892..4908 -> 1.70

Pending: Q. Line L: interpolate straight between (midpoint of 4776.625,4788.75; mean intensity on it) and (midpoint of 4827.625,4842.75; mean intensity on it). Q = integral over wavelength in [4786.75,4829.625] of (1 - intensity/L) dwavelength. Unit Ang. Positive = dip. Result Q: -3.62 Ang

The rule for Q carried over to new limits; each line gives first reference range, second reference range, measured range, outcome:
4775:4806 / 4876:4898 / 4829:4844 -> 1.1 Ang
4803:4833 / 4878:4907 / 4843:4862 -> 1.6 Ang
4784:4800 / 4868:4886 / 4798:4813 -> -0.7 Ang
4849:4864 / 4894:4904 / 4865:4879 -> 0.8 Ang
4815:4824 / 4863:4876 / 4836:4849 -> 0.6 Ang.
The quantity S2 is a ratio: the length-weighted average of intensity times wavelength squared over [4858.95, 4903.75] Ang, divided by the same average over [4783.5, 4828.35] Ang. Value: 1.0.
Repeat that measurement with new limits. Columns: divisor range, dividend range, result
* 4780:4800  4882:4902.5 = 1.03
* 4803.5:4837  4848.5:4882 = 0.92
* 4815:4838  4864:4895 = 0.97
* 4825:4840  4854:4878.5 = 0.95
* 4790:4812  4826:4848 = 0.91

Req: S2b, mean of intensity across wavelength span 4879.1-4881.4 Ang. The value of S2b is 0.719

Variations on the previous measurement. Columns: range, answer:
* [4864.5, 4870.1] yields 0.593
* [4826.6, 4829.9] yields 0.704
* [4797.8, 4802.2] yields 0.753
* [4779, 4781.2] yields 0.682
